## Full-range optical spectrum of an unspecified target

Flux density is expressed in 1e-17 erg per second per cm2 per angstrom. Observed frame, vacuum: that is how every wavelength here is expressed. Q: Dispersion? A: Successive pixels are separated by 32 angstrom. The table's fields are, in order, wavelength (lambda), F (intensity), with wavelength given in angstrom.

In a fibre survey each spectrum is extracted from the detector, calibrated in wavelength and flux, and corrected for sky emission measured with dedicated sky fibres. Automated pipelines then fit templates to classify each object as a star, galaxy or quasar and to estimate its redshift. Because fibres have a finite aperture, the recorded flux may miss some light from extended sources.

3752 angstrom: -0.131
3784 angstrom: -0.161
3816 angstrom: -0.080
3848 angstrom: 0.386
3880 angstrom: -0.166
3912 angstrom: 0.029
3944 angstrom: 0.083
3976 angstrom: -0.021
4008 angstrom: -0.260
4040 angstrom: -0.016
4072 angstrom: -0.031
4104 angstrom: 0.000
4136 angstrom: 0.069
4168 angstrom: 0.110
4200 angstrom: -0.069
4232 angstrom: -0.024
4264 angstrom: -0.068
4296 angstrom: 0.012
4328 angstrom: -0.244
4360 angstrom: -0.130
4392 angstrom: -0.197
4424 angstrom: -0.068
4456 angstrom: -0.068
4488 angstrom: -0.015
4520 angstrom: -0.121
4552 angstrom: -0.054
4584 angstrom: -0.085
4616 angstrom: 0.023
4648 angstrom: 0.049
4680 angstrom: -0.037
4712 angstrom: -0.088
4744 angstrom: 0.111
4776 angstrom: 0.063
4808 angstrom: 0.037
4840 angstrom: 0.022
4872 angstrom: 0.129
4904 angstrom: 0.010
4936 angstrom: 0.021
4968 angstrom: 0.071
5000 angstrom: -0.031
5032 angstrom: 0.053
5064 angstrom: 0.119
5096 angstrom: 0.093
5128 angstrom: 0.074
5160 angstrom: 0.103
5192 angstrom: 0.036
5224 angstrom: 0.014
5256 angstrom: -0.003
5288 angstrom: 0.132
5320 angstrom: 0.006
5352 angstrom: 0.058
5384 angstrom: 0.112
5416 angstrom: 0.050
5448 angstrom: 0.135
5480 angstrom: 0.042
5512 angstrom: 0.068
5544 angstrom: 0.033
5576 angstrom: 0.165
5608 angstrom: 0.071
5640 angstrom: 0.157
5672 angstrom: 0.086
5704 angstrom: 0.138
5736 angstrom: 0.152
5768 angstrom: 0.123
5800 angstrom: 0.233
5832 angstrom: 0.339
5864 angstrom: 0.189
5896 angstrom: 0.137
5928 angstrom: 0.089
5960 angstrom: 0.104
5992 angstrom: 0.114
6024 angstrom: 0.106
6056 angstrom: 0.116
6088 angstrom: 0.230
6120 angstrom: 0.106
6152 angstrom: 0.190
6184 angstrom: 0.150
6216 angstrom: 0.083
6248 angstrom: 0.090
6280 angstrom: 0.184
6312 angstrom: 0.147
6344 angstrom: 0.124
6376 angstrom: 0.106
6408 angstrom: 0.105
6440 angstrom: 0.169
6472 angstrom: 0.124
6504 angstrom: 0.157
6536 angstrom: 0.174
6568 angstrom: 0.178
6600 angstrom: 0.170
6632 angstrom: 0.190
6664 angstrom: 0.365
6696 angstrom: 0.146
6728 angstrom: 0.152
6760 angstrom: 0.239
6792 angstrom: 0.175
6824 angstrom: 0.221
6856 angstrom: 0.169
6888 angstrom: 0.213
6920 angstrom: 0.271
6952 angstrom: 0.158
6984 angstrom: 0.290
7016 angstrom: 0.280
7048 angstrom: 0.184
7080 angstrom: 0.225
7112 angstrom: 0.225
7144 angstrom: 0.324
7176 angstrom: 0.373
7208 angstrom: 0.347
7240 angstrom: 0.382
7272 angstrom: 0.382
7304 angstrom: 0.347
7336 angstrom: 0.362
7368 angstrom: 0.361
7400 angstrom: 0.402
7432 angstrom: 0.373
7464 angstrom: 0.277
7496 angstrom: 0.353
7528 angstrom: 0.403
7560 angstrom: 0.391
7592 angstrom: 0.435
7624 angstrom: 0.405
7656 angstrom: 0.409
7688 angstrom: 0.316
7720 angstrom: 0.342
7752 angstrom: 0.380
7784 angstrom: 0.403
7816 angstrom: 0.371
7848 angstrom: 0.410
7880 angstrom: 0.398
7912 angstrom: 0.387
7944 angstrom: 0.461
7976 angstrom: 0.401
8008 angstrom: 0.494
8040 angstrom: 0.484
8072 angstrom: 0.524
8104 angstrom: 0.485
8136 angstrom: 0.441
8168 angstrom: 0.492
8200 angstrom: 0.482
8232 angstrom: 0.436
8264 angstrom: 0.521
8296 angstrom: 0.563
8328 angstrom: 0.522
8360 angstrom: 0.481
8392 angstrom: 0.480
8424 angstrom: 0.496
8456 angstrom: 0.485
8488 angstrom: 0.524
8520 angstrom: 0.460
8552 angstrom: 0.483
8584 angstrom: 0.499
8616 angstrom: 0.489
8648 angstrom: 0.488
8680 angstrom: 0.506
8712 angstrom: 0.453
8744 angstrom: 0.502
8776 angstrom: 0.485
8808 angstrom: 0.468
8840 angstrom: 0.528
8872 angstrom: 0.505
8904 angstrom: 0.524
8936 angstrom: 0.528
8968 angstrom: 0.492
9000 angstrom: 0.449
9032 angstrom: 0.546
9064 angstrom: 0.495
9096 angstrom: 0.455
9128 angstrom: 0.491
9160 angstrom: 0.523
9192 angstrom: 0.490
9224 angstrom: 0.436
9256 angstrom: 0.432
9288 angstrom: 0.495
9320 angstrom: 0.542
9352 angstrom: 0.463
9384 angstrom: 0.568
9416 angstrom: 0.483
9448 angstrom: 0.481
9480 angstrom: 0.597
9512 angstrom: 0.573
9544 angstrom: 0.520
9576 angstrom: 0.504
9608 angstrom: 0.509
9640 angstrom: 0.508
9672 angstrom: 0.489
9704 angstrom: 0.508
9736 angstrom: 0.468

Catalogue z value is 0.788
